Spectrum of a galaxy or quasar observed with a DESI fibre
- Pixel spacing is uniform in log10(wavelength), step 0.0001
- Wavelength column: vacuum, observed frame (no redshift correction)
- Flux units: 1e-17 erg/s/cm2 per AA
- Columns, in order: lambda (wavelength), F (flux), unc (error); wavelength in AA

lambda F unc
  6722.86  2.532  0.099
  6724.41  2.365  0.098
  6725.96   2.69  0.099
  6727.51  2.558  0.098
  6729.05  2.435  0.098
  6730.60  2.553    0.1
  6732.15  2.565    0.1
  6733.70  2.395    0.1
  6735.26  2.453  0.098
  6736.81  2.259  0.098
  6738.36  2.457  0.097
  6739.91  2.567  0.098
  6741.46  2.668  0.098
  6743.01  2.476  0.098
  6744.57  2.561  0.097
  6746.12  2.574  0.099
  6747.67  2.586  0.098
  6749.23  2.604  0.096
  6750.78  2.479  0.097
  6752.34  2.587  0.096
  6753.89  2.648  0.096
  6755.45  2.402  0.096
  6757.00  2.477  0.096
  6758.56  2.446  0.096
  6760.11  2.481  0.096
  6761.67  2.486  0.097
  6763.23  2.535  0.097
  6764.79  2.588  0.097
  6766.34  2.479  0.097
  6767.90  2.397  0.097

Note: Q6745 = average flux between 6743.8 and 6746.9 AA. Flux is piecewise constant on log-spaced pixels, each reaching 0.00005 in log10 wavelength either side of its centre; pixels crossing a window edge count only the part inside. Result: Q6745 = 2.57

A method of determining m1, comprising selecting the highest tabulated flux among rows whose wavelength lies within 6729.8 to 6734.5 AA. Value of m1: 2.565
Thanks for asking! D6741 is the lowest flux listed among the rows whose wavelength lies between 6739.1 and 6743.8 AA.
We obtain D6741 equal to 2.476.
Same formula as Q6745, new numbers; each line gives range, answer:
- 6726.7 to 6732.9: 2.53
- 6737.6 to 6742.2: 2.57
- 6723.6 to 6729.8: 2.51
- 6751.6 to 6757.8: 2.53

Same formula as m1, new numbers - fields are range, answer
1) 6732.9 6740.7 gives 2.567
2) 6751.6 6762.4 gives 2.648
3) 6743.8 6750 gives 2.604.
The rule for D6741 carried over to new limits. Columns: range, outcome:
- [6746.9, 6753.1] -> 2.479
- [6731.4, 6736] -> 2.395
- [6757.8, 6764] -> 2.446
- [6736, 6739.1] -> 2.259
